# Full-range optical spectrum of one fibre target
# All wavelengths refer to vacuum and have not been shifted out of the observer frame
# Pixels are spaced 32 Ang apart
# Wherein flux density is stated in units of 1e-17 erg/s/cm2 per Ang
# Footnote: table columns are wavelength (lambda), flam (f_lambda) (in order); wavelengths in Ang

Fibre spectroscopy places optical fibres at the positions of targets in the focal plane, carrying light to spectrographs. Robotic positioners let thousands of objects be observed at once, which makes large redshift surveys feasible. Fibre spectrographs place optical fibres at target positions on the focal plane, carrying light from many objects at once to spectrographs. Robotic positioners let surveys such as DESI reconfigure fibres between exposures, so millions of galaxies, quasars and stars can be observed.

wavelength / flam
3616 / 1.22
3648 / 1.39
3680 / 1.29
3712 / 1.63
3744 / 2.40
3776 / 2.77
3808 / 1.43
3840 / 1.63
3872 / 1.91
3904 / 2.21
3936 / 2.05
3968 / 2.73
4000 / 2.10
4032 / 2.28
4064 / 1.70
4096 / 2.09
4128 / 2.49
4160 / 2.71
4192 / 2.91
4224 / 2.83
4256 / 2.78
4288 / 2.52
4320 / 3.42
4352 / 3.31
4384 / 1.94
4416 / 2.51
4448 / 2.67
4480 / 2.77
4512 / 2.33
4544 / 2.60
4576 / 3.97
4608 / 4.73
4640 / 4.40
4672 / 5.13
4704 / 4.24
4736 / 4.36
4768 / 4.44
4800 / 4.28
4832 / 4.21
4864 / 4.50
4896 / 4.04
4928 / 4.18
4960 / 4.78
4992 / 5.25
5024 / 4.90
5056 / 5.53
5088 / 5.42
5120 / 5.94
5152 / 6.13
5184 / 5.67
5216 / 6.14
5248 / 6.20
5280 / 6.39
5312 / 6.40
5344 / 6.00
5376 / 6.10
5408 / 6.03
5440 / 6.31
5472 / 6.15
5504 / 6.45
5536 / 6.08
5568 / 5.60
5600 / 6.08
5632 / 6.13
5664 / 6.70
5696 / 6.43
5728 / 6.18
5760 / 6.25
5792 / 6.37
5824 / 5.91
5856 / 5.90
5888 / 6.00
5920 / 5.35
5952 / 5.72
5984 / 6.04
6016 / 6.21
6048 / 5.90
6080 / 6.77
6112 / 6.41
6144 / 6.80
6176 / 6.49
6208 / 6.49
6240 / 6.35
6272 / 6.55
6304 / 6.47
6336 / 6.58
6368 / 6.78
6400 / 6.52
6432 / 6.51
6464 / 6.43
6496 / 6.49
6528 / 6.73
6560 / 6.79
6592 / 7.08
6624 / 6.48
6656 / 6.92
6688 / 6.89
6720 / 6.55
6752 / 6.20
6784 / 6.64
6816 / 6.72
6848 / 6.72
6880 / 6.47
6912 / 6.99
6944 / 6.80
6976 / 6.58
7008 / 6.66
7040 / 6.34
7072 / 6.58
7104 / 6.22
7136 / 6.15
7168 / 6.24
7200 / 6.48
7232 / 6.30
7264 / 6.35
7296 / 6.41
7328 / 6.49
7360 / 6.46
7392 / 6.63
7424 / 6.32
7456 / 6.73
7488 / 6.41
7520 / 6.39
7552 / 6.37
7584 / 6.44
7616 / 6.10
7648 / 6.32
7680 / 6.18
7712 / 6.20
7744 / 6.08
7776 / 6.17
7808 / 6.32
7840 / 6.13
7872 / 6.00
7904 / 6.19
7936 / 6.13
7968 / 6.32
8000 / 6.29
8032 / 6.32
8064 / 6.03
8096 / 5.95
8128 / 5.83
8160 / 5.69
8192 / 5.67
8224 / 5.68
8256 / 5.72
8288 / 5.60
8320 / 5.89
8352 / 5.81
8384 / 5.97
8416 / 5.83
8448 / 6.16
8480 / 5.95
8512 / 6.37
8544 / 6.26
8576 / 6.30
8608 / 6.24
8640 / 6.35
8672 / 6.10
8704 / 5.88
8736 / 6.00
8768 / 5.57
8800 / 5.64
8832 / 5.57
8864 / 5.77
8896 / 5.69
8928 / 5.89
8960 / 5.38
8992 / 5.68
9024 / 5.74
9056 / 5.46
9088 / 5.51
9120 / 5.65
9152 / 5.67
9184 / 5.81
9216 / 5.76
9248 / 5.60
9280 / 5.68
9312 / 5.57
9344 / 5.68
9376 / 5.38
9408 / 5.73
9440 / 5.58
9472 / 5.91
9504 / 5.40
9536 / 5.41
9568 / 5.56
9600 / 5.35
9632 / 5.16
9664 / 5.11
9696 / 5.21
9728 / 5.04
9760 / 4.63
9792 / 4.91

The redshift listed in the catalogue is 0.143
